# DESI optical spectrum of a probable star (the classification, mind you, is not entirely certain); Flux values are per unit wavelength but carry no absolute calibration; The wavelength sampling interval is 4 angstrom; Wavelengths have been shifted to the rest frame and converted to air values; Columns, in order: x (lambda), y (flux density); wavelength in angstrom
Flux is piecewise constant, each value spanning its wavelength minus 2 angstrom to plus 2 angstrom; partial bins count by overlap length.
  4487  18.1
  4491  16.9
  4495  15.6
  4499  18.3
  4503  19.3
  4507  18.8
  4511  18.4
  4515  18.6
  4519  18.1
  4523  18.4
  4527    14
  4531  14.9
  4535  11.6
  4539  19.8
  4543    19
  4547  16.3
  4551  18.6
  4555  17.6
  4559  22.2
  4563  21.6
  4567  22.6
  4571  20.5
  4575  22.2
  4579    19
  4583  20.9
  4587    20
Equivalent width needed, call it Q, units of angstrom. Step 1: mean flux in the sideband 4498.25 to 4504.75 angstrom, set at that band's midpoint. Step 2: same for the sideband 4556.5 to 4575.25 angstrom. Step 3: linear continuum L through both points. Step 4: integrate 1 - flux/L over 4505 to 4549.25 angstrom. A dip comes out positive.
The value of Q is 6.3 angstrom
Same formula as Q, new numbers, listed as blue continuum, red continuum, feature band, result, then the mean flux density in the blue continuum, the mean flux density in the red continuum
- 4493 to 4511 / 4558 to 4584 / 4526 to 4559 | 5.1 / 18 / 21.3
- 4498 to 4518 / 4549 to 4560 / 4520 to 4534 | 2.4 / 18.7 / 19.2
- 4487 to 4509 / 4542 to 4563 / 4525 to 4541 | 3.0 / 17.8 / 19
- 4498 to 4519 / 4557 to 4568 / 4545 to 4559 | 2.1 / 18.6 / 22.1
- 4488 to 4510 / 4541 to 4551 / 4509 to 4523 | -0.4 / 17.8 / 17.8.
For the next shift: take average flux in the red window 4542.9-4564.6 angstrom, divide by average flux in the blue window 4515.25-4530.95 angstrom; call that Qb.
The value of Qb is 1.1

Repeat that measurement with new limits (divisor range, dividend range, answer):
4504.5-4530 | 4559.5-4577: 1.23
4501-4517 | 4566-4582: 1.12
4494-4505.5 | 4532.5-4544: 0.92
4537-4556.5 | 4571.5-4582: 1.13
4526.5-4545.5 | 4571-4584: 1.29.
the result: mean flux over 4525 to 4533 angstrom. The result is 14.4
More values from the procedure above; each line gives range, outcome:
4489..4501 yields 16.9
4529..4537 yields 13.2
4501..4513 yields 18.8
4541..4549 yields 17.6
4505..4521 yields 18.5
